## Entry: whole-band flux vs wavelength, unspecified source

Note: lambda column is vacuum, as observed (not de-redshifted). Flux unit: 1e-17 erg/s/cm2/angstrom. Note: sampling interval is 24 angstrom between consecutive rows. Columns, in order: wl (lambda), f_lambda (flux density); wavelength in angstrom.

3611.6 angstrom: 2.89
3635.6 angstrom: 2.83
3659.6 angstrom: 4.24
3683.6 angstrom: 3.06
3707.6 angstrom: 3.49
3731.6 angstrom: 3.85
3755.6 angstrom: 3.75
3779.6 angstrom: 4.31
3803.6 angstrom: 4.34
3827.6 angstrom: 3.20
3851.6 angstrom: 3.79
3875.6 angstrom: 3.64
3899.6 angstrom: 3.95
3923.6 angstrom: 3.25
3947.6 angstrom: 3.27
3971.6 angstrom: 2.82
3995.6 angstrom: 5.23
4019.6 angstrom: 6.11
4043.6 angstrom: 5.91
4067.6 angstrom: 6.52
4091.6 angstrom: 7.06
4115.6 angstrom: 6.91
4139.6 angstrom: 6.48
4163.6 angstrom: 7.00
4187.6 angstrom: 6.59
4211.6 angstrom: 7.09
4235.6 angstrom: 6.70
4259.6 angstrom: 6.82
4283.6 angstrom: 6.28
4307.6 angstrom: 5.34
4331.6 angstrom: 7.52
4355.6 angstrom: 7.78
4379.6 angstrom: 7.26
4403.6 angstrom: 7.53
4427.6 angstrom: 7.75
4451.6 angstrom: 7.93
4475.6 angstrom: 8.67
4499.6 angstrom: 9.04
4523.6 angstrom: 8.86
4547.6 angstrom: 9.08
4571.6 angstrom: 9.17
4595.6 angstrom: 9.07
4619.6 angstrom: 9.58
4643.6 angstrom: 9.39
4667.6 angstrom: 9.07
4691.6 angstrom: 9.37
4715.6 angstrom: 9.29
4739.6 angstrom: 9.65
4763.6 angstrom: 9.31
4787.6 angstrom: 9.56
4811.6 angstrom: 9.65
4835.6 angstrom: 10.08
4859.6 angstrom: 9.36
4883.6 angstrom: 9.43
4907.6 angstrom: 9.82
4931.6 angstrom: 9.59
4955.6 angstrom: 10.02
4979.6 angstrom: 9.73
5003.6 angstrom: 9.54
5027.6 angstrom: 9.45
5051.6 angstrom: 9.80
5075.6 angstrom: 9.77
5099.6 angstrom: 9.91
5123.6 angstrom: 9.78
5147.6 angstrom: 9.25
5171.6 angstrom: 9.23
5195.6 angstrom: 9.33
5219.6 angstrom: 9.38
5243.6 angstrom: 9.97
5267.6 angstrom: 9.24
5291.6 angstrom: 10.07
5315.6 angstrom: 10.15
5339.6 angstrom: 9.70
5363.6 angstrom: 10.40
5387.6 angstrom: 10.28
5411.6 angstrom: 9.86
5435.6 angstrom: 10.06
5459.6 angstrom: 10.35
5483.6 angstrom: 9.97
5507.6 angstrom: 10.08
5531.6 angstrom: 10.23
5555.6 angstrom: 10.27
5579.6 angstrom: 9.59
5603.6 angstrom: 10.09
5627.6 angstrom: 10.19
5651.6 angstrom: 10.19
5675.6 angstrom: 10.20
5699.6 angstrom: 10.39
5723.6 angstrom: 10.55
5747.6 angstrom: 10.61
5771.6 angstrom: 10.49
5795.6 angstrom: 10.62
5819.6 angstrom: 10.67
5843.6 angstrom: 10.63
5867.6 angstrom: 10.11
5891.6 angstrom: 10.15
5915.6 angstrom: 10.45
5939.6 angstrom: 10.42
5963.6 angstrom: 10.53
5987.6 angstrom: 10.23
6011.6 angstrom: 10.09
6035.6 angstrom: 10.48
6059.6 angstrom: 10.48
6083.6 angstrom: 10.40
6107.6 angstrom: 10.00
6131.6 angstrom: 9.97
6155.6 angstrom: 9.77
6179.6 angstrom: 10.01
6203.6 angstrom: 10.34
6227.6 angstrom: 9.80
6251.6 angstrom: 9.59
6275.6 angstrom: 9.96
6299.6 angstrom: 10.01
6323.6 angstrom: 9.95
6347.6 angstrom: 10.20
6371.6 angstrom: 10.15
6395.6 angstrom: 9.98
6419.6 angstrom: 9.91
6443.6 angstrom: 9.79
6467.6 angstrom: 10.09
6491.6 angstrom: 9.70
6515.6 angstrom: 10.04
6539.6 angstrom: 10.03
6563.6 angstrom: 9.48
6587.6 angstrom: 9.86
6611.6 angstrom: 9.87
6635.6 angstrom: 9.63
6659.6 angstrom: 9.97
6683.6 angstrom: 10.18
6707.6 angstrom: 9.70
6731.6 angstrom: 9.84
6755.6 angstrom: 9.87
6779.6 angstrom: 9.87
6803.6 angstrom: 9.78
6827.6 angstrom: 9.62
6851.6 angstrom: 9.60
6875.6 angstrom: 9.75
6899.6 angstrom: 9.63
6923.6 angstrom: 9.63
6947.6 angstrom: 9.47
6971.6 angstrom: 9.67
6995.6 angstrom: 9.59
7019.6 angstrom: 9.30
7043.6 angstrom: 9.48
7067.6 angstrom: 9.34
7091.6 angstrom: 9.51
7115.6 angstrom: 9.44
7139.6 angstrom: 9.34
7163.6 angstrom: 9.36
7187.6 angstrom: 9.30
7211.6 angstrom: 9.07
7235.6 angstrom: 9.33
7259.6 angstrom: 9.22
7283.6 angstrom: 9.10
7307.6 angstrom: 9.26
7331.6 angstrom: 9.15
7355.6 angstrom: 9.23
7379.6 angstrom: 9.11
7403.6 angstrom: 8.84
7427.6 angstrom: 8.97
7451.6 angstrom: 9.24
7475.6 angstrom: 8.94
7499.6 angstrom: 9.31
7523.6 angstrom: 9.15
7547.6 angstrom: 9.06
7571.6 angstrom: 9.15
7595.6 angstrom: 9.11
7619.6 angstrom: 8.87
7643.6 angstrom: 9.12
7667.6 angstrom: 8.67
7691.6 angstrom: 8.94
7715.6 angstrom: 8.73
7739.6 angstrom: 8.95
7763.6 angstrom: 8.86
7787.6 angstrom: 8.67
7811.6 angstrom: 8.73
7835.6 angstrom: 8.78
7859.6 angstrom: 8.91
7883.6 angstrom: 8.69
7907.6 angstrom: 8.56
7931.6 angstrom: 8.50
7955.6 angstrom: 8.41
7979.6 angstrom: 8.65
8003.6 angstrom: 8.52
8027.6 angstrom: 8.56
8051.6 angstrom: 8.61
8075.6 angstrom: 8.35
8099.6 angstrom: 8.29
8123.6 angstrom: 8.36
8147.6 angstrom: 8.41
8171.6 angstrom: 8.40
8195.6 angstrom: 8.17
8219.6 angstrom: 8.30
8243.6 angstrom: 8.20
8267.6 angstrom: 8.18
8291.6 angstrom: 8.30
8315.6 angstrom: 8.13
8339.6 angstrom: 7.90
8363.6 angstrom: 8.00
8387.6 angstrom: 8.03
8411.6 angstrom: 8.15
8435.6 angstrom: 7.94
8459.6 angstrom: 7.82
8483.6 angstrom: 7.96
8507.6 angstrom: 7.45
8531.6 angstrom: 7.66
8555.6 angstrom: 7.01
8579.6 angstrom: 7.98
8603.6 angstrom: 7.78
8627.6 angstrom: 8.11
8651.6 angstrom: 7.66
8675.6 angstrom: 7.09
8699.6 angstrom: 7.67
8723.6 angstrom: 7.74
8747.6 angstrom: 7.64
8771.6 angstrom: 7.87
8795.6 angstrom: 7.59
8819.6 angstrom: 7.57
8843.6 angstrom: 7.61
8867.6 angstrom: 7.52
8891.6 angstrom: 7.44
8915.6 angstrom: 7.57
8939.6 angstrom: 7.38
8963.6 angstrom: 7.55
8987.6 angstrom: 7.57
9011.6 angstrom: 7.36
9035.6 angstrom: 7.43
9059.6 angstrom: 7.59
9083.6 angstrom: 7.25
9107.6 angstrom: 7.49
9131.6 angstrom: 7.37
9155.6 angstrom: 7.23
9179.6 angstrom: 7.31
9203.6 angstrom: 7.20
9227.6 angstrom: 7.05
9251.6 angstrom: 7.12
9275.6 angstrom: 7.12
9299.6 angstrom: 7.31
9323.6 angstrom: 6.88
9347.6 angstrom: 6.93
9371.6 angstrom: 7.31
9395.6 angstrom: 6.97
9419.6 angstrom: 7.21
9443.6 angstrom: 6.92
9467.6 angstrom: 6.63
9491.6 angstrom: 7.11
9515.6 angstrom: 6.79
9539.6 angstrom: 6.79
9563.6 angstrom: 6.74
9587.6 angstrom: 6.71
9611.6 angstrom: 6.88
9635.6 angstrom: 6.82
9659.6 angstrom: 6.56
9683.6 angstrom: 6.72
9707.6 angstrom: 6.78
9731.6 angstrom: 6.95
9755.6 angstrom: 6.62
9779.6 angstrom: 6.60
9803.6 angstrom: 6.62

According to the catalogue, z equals 0.000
